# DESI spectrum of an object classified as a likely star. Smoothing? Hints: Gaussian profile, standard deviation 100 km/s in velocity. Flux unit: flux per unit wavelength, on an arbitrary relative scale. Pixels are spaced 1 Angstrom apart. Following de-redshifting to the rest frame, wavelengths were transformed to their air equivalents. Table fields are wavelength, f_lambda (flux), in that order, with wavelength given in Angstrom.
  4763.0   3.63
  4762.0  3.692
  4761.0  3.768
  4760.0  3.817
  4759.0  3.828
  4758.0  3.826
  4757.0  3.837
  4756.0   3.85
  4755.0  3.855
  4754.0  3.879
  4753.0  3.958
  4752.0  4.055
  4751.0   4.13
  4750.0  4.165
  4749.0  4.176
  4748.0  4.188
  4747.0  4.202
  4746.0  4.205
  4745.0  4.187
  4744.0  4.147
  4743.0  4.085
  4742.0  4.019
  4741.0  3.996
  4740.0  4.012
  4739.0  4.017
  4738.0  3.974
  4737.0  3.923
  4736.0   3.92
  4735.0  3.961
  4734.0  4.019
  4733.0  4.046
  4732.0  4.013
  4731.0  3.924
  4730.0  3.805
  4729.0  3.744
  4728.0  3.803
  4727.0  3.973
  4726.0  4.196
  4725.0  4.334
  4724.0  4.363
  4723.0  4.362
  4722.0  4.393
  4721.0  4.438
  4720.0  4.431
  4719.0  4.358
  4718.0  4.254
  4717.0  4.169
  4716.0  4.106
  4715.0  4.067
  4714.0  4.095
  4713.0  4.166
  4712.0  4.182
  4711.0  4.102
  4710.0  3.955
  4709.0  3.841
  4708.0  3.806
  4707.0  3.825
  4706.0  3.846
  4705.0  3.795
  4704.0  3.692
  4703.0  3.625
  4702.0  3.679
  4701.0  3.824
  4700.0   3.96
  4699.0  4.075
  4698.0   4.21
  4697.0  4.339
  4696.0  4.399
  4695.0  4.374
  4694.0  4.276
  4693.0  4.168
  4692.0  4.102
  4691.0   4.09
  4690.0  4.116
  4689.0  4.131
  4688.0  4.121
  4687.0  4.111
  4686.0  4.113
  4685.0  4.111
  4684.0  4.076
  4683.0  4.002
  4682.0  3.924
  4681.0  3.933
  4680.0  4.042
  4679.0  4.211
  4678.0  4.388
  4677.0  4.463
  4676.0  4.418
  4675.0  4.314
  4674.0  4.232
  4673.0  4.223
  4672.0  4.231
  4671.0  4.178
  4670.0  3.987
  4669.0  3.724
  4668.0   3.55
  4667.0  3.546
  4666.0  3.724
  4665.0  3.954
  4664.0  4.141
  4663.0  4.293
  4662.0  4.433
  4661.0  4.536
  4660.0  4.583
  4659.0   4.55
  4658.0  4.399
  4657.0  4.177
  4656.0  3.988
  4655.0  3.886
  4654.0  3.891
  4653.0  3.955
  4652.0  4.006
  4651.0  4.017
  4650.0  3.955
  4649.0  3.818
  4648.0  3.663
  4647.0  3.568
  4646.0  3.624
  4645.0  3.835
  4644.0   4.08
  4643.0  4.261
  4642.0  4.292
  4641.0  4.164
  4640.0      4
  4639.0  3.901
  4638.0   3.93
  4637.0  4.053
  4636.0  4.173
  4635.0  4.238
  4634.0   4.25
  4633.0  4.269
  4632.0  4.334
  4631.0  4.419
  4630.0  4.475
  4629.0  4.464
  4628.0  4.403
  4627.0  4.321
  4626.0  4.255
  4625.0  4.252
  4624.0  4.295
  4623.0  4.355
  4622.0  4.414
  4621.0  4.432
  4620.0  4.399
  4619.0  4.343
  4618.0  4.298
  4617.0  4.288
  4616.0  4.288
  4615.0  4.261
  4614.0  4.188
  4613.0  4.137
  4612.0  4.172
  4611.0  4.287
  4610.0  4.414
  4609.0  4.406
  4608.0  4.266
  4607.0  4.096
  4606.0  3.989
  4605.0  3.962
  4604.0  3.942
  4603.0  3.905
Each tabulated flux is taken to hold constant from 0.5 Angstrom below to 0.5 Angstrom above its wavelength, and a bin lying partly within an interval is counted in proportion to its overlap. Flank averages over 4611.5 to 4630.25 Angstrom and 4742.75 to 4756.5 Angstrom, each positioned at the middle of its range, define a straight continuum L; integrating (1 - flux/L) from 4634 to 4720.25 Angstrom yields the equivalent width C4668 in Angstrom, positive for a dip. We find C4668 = 2.9 Angstrom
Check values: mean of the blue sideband 4.32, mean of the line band 4.07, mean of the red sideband 4.08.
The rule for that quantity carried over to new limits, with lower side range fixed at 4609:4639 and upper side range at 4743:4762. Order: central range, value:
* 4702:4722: 0.2 Angstrom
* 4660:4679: 0.2 Angstrom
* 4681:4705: 0.4 Angstrom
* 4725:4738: 0.3 Angstrom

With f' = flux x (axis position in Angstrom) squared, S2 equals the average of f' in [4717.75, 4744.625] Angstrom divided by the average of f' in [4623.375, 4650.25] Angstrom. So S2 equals 1.03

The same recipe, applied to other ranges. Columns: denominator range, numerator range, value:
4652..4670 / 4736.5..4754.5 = 1.04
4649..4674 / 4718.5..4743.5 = 1.03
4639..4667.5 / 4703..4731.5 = 1.03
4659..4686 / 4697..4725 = 1.00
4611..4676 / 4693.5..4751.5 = 1.02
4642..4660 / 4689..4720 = 1.04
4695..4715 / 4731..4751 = 1.04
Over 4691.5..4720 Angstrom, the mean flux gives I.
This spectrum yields 4.05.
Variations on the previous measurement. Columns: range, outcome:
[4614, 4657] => 4.15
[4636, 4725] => 4.08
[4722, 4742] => 4.03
